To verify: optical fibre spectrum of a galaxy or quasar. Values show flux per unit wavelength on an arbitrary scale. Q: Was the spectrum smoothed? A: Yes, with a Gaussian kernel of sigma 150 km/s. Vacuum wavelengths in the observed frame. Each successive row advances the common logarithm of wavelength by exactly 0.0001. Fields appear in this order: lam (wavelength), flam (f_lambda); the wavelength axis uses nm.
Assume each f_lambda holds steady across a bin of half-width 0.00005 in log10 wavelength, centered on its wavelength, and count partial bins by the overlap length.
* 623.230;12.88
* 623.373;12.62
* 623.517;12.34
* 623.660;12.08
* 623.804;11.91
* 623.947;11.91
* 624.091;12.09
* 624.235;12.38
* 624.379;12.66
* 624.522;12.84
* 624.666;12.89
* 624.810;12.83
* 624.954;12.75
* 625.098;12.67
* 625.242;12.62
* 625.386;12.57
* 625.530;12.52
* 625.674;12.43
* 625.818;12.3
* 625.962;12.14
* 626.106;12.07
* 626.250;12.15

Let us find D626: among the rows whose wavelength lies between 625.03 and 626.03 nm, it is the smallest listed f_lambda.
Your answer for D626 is 12.14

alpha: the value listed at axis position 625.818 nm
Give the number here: 12.3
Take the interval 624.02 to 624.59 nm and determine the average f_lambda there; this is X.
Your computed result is 12.5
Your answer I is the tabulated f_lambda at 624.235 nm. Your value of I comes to 12.38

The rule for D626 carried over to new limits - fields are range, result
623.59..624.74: 11.91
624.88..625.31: 12.62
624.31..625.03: 12.66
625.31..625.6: 12.52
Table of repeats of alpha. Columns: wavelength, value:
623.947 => 11.91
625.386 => 12.57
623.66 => 12.08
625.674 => 12.43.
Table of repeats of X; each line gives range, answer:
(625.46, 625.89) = 12.4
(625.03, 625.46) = 12.6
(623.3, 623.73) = 12.4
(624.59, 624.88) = 12.8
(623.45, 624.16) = 12.1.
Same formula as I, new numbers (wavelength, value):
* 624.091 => 12.09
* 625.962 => 12.14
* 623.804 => 11.91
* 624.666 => 12.89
